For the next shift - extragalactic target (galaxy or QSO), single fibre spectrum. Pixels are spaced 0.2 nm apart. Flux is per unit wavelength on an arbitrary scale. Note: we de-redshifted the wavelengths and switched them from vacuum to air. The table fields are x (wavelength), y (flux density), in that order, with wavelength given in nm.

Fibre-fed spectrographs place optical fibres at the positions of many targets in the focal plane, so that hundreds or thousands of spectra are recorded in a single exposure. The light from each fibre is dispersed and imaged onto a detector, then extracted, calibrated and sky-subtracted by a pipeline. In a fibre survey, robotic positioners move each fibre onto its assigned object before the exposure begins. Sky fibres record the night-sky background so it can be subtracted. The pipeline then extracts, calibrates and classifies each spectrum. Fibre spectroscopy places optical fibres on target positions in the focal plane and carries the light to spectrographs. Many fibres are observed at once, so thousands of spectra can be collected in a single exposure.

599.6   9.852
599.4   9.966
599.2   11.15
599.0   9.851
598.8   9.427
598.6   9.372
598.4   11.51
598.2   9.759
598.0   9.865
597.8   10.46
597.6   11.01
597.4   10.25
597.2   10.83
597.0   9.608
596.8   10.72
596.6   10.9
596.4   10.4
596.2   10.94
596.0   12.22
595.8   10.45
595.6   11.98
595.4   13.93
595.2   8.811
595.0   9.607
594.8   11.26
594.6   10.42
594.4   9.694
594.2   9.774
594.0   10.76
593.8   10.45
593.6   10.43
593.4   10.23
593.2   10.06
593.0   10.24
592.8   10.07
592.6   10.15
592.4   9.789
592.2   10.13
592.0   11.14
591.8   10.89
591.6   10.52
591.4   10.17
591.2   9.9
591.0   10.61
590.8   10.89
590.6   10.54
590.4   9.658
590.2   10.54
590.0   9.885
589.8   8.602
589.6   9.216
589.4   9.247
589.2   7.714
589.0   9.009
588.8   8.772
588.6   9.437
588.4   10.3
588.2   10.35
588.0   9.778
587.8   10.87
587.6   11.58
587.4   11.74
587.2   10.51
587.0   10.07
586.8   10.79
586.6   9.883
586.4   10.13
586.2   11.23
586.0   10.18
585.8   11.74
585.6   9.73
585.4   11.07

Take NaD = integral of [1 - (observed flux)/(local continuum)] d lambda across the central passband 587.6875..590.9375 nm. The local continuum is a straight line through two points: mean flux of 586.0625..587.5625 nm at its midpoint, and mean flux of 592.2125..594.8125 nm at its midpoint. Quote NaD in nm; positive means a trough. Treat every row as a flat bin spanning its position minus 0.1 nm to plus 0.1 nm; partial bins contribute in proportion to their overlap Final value 0.25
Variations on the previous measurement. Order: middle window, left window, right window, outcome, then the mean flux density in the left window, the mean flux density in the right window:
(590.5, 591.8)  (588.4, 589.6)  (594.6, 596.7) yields -0.112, 8.99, 11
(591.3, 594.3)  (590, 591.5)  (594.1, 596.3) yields 0.063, 10.3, 10.8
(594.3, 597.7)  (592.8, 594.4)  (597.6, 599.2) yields -0.190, 10.2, 10.2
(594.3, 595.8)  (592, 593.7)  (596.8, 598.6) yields -0.075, 10.2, 10.4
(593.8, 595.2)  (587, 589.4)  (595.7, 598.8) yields 0.025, 9.98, 10.5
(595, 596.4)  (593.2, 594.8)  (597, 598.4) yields -0.115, 10.3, 10.4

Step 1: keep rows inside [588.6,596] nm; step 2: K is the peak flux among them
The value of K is 13.93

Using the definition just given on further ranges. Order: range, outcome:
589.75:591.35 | 10.89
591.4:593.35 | 11.14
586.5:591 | 11.74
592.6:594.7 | 10.76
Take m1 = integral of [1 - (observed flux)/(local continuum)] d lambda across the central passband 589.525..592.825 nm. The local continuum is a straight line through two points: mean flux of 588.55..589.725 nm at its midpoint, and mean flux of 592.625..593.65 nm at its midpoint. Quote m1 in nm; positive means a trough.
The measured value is -0.22 nm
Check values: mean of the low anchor 8.87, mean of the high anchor 10.2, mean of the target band 10.2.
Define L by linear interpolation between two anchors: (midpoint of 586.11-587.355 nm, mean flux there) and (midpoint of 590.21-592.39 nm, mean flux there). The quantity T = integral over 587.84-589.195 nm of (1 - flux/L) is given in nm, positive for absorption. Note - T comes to 0.12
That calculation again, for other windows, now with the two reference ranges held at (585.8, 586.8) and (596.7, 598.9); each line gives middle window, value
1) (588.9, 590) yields 0.168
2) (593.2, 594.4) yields 0.012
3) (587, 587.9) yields -0.046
